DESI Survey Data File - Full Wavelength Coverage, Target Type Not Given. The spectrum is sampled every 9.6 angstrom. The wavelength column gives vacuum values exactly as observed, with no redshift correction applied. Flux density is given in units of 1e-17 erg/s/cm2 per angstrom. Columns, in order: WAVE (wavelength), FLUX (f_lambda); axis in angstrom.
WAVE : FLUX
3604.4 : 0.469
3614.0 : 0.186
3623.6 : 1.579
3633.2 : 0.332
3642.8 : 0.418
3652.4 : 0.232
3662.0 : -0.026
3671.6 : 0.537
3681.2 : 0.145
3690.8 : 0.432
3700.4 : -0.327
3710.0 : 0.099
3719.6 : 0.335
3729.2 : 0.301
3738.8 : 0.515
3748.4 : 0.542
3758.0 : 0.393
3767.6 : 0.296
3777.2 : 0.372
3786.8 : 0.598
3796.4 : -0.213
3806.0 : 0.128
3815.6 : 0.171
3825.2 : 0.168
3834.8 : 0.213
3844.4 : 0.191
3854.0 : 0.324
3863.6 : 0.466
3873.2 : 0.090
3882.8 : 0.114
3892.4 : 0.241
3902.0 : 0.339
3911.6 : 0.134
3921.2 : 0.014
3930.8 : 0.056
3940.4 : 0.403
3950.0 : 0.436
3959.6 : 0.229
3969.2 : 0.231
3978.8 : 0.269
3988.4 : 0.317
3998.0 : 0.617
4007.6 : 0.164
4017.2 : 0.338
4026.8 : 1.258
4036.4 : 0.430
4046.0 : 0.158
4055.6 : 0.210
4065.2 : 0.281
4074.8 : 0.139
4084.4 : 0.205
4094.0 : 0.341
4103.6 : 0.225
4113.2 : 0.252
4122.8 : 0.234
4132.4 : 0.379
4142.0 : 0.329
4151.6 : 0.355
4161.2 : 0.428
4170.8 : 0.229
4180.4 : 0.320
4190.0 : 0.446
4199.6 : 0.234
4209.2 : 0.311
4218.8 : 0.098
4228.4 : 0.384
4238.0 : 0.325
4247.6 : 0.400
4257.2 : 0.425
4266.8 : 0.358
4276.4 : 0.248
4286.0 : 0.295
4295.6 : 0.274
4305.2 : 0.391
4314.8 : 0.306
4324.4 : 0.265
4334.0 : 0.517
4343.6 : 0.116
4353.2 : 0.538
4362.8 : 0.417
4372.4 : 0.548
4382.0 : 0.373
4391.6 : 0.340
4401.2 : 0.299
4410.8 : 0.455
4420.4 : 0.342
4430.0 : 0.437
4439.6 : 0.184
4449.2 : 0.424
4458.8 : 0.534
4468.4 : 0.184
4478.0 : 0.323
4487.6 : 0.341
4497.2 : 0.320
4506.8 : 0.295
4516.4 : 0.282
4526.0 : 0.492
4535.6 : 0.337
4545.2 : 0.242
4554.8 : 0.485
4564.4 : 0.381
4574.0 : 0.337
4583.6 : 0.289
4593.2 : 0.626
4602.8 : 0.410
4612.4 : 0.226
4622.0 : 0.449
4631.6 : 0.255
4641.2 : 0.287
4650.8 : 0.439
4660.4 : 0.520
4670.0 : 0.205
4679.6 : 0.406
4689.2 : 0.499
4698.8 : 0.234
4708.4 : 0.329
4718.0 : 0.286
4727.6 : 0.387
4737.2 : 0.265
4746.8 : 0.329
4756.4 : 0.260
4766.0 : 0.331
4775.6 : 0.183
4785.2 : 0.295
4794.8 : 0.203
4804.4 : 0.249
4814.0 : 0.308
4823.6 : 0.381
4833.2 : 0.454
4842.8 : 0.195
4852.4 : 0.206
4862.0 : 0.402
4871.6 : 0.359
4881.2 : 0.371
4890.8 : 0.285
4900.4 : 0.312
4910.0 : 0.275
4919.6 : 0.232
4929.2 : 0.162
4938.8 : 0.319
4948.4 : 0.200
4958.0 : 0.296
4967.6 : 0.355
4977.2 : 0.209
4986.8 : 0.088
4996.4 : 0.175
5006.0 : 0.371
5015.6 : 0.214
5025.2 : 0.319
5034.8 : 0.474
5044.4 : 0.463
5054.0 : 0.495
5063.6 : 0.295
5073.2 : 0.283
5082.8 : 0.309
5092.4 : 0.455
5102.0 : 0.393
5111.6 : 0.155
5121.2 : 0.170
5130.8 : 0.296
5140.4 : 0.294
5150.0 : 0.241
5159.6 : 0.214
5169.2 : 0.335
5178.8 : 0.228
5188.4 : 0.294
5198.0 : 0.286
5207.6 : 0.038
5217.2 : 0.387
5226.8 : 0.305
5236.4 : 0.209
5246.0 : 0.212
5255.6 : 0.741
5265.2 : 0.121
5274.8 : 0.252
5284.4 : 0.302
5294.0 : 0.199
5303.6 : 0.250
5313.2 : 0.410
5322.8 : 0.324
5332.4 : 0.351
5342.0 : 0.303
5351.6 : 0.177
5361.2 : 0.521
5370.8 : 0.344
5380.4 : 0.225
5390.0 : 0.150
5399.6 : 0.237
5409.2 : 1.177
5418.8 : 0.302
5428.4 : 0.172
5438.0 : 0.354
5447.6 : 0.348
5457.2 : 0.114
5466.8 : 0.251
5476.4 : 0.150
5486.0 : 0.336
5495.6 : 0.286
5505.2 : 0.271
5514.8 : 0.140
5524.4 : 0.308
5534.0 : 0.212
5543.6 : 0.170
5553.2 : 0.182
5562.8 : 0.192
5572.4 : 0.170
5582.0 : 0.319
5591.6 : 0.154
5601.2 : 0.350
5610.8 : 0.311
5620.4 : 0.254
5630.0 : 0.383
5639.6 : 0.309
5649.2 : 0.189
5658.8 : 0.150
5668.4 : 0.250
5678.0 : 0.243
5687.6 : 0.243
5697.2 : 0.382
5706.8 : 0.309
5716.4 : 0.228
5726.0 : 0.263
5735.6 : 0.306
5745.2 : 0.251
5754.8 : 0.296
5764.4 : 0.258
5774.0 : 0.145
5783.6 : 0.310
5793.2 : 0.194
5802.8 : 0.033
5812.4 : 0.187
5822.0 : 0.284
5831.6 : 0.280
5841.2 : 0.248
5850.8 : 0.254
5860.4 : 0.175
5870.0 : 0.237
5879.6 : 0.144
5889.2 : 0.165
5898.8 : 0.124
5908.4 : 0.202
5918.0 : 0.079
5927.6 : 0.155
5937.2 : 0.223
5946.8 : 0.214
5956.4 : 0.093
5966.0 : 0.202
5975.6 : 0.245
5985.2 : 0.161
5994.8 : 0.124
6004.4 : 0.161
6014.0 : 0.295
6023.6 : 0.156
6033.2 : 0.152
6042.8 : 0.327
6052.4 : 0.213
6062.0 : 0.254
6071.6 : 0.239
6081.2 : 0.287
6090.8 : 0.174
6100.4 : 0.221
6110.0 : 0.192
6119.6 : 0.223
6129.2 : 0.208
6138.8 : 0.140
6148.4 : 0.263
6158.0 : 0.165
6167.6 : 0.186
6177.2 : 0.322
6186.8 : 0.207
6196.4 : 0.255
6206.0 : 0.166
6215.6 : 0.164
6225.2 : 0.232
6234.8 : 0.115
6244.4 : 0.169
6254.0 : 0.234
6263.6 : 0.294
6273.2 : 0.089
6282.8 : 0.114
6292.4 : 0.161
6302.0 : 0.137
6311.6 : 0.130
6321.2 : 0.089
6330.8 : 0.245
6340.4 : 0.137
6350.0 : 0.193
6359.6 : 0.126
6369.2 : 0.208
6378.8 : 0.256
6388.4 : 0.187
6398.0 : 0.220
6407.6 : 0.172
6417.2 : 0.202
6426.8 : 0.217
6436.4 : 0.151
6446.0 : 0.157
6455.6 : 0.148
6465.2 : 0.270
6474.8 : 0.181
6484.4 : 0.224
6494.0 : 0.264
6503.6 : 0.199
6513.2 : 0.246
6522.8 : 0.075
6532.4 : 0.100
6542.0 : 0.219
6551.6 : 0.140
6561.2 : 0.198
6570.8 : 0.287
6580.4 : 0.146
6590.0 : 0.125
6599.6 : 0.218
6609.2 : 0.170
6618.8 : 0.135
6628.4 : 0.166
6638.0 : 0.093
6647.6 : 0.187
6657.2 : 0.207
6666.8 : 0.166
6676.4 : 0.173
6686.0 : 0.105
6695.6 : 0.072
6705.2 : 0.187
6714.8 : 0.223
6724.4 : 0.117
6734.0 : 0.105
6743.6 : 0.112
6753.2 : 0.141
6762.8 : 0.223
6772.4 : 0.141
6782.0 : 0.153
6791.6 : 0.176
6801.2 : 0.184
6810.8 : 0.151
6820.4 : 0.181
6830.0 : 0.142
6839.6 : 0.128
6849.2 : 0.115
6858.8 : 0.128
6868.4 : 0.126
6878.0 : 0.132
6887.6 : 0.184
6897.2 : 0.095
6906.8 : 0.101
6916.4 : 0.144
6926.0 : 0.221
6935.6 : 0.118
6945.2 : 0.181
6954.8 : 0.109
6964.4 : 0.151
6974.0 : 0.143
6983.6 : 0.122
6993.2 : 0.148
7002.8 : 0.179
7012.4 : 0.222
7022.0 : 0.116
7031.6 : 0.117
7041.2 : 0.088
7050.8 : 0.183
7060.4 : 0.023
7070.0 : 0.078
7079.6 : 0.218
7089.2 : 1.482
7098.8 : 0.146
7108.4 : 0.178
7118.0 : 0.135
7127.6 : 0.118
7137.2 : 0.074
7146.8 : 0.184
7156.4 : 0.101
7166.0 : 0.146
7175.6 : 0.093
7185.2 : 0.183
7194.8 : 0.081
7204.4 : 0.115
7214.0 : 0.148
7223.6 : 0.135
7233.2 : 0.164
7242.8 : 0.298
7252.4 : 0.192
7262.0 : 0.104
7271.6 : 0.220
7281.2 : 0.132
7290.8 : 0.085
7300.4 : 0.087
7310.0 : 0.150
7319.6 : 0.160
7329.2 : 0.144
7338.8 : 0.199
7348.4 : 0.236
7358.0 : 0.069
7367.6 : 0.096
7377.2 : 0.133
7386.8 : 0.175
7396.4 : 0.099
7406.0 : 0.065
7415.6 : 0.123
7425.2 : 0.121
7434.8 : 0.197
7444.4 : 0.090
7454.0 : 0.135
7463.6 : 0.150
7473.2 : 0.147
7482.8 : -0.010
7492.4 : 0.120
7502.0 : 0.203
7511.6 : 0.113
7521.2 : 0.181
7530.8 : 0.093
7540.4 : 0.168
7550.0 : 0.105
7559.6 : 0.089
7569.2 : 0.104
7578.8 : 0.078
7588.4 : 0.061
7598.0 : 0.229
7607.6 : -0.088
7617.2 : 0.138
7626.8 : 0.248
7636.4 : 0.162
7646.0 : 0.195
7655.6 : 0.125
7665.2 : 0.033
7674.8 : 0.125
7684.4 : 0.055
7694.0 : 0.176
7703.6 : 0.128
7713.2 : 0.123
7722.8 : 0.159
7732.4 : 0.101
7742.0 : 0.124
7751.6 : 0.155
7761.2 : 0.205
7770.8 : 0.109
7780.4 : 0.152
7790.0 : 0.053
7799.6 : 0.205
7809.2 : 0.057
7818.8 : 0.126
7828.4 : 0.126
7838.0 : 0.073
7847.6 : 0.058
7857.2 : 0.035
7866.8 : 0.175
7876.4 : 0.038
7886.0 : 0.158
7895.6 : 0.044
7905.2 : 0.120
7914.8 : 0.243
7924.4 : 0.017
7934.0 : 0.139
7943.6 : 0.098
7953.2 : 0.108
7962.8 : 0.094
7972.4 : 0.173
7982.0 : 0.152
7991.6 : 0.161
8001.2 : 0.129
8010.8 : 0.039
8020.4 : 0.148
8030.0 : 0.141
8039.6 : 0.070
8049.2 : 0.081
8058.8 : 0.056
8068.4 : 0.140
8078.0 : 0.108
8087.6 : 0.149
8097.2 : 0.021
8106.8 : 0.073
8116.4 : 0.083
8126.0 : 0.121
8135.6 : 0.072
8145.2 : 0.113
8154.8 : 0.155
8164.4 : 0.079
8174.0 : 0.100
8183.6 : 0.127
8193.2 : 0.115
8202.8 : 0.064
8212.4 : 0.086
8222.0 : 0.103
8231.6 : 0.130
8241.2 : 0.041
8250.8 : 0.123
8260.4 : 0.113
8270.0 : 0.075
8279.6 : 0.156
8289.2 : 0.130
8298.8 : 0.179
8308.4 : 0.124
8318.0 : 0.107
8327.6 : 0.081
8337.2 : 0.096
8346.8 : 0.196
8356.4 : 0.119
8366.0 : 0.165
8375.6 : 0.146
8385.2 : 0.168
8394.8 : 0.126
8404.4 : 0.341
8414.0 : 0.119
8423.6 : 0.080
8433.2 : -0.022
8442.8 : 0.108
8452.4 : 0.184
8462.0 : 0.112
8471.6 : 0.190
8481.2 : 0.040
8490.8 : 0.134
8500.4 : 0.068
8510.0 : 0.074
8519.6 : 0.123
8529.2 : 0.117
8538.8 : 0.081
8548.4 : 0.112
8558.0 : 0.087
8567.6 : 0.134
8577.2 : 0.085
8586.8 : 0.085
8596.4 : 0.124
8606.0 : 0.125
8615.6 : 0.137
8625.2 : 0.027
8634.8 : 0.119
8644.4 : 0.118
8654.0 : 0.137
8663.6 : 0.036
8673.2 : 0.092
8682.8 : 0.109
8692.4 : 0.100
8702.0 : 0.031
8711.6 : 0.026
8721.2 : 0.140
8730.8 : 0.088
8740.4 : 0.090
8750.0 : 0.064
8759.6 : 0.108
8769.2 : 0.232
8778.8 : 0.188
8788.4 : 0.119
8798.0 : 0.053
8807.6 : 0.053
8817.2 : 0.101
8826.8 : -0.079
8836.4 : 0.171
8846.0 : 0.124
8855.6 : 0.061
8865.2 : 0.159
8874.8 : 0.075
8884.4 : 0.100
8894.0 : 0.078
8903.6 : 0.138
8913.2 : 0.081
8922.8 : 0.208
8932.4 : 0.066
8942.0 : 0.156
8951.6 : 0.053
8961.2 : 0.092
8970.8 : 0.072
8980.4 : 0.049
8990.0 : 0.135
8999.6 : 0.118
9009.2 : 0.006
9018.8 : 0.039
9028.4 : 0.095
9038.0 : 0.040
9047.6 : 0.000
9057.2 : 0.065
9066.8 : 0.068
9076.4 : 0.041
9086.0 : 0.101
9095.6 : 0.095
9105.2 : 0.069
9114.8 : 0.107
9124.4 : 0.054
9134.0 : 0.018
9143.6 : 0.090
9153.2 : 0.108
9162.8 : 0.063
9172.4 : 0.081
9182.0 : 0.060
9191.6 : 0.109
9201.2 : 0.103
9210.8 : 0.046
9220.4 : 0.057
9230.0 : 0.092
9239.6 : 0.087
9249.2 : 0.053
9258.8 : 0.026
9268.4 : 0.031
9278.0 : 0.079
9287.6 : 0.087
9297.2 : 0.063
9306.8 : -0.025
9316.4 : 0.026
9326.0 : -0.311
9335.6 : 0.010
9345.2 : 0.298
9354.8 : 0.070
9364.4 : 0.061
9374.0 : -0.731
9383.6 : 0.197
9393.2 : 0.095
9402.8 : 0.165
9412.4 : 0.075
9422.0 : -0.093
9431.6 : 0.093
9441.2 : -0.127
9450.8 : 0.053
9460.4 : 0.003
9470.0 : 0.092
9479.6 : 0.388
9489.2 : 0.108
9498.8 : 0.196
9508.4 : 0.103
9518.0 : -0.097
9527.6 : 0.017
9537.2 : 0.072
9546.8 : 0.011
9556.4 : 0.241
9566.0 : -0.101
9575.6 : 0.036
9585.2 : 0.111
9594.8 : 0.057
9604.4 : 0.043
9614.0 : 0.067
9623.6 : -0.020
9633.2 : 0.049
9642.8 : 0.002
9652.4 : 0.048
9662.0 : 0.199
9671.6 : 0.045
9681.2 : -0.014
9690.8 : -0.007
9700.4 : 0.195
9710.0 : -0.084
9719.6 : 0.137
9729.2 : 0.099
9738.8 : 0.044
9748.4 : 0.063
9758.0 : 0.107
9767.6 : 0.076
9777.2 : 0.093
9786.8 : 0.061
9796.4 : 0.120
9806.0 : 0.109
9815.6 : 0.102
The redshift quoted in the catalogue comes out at 0.08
